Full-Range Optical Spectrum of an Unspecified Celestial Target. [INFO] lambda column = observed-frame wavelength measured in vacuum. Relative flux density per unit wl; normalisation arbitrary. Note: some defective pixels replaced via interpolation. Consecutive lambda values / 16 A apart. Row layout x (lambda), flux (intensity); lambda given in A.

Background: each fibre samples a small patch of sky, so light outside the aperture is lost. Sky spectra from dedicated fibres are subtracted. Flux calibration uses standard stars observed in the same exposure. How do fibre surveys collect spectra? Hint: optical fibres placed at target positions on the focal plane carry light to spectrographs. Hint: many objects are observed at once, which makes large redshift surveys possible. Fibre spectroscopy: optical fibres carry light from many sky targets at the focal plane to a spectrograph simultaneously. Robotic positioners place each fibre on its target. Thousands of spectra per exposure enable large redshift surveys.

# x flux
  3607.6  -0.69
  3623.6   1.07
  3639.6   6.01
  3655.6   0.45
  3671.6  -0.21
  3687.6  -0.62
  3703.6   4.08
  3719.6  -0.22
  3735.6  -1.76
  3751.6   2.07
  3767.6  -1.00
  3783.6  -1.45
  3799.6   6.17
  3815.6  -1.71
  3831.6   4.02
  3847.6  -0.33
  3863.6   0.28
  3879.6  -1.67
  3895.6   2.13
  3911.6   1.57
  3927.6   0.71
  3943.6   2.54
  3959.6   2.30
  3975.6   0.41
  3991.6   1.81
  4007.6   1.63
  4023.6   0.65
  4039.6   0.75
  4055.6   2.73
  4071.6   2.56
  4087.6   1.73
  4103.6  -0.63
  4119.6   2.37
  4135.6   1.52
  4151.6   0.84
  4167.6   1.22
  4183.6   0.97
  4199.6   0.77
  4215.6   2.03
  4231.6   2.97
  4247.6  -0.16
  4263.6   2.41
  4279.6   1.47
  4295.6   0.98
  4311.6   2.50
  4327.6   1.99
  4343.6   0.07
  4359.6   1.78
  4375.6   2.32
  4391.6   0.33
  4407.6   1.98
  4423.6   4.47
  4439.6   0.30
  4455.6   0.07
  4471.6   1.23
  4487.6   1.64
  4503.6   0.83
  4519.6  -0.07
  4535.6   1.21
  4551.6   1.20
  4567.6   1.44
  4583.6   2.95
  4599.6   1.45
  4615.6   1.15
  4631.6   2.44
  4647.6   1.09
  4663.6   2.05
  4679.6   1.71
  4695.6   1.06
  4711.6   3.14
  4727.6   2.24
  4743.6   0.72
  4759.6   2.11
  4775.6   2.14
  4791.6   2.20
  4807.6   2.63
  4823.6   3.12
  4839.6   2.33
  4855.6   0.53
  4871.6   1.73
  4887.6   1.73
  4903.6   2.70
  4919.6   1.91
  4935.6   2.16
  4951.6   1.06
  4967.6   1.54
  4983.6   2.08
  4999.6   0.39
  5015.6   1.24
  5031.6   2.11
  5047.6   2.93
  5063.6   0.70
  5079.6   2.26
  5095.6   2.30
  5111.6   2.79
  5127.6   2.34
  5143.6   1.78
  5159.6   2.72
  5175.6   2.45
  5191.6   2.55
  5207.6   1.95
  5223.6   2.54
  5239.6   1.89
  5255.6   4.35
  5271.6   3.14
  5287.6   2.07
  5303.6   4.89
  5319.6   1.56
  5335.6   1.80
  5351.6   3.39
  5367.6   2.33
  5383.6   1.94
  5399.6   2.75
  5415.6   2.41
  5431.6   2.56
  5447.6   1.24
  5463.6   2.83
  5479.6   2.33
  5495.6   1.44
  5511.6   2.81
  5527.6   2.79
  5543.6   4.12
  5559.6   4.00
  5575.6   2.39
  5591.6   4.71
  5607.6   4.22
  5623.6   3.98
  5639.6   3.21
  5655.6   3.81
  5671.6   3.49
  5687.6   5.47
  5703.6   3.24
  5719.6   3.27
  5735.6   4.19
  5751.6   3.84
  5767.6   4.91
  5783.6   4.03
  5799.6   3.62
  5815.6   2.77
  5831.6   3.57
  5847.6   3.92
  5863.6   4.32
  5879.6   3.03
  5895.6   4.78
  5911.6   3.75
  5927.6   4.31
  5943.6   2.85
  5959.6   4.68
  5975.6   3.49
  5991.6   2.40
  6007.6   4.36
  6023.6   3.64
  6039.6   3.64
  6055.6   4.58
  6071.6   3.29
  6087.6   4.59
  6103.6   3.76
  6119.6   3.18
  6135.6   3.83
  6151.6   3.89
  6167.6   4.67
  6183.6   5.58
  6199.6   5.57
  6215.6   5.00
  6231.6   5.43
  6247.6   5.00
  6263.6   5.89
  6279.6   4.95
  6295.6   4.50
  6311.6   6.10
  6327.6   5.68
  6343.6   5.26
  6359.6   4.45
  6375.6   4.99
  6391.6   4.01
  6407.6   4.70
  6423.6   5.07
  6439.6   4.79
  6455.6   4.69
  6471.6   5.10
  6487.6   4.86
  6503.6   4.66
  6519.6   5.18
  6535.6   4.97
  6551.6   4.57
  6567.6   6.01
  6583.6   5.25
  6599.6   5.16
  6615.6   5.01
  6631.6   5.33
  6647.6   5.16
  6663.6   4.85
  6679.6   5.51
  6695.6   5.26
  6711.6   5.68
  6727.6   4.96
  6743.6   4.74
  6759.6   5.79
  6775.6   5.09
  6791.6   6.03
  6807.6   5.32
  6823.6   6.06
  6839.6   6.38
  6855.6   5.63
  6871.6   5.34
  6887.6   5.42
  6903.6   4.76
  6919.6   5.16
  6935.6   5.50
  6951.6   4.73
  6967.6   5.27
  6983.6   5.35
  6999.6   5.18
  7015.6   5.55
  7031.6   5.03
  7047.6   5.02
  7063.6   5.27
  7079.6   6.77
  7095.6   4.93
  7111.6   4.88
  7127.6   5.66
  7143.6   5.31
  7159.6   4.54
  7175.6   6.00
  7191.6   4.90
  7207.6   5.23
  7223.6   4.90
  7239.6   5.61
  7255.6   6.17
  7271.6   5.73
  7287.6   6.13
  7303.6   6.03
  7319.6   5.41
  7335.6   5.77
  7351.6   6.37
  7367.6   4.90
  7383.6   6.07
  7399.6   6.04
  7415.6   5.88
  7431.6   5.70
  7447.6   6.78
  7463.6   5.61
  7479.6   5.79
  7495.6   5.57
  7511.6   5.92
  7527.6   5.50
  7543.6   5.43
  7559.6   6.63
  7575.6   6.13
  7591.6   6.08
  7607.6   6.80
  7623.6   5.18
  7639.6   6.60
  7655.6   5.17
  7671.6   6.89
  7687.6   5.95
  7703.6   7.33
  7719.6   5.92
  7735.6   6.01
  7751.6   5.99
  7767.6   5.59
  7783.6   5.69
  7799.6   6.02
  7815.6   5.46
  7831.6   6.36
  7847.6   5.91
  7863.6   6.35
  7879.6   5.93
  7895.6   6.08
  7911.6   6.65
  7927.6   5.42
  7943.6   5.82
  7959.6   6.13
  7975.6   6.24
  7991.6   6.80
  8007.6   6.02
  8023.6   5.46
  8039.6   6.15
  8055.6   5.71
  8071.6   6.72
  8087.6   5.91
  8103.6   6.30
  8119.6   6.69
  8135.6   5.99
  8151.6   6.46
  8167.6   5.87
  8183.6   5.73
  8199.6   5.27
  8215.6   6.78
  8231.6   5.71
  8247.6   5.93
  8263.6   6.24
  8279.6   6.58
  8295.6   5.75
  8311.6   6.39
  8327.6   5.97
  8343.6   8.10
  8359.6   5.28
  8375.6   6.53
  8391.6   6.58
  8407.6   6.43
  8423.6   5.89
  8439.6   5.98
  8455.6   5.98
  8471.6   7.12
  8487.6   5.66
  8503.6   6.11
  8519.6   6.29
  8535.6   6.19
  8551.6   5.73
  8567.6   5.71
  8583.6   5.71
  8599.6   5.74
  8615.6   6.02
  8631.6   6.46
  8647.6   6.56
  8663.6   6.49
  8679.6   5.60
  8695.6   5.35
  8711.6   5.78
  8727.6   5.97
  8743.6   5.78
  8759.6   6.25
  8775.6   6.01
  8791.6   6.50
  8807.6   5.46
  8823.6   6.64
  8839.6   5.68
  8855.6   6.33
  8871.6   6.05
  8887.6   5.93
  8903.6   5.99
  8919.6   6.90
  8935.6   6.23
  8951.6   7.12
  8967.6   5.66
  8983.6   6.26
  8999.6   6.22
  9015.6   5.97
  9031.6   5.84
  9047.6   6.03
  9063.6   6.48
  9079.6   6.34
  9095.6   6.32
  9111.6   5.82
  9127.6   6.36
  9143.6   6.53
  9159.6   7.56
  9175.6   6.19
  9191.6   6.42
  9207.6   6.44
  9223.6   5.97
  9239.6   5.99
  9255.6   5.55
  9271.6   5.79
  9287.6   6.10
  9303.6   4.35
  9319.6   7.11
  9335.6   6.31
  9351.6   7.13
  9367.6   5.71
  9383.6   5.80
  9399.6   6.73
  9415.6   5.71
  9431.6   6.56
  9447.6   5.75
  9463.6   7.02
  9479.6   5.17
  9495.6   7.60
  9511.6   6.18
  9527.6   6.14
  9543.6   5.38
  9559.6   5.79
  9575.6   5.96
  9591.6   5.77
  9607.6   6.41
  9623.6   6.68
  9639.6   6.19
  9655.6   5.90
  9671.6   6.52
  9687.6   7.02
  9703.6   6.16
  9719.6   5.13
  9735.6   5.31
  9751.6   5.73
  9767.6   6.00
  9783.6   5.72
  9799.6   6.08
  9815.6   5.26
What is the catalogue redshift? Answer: 0.390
